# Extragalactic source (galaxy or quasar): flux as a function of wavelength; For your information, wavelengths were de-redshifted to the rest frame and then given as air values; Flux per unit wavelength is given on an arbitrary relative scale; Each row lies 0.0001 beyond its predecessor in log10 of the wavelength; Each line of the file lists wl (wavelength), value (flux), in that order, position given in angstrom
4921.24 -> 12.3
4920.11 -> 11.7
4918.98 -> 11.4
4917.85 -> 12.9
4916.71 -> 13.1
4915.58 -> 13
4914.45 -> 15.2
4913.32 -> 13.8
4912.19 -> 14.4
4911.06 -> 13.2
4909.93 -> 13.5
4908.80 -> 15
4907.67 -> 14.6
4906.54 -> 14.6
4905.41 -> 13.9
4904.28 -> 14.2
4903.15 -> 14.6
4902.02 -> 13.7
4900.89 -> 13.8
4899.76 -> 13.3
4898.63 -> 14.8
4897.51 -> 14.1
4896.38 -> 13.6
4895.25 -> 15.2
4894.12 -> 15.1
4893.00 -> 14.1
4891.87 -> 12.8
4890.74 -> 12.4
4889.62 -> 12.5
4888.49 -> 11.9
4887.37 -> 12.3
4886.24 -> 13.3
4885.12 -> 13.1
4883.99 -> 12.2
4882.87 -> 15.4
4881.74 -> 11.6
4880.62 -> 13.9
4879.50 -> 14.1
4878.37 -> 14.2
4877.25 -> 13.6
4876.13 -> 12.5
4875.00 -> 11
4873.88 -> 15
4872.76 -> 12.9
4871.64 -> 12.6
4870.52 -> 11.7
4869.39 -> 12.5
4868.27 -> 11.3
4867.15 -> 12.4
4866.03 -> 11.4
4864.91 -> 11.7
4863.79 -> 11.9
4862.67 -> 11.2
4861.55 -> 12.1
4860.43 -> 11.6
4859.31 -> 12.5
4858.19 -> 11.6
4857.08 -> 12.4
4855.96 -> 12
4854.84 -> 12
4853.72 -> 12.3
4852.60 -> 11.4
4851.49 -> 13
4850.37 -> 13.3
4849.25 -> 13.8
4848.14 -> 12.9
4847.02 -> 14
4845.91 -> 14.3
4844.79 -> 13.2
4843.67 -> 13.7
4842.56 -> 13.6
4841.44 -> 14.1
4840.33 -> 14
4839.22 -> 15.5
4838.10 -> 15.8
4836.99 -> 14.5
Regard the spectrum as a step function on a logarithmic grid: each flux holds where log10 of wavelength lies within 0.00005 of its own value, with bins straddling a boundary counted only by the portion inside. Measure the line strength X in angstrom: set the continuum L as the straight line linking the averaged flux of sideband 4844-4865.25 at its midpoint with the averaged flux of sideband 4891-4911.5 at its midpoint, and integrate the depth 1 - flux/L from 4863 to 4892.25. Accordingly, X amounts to 1.3 angstrom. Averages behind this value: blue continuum 12.5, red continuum 14.1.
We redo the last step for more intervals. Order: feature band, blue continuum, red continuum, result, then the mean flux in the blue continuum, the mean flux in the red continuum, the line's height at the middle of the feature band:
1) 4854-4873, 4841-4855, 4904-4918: 2.03 angstrom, 13.2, 14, 13.4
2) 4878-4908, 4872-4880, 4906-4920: -0.44 angstrom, 13.3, 13.7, 13.5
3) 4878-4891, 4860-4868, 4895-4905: 0.00 angstrom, 11.7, 14.1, 13.1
